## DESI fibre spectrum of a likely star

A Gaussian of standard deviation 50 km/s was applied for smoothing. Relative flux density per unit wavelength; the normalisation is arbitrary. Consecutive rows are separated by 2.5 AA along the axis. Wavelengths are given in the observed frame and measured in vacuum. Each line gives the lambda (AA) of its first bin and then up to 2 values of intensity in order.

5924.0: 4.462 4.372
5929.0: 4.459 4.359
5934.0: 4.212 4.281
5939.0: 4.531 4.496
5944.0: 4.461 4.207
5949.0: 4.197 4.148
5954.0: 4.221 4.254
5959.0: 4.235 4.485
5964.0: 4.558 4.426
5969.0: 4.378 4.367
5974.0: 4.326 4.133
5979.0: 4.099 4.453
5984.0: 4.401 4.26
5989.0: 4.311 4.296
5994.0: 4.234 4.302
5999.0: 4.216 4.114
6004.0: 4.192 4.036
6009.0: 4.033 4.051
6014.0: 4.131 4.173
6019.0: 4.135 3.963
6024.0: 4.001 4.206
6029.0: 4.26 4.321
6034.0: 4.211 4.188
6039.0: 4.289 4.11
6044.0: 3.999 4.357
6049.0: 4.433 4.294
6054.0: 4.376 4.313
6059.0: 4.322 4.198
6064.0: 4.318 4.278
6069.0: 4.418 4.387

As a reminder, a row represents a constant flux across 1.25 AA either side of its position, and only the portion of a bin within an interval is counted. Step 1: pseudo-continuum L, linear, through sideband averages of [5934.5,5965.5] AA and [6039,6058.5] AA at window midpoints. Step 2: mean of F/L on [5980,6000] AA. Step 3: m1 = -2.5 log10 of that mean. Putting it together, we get 0.00 mag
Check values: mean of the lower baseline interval 4.34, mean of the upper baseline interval 4.27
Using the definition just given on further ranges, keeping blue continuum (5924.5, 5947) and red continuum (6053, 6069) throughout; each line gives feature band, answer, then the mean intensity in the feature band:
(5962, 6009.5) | 0.019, 4.28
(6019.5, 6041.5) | 0.039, 4.17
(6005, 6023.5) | 0.068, 4.07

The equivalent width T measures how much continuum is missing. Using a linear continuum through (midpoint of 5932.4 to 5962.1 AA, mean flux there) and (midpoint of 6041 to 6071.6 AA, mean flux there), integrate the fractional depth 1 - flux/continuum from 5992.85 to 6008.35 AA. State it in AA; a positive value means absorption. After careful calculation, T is 0.4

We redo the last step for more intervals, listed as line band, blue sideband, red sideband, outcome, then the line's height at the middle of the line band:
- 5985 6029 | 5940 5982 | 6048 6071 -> 1.7 AA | 4.32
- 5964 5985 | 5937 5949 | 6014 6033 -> -0.2 AA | 4.3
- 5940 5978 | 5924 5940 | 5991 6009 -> -0.2 AA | 4.3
